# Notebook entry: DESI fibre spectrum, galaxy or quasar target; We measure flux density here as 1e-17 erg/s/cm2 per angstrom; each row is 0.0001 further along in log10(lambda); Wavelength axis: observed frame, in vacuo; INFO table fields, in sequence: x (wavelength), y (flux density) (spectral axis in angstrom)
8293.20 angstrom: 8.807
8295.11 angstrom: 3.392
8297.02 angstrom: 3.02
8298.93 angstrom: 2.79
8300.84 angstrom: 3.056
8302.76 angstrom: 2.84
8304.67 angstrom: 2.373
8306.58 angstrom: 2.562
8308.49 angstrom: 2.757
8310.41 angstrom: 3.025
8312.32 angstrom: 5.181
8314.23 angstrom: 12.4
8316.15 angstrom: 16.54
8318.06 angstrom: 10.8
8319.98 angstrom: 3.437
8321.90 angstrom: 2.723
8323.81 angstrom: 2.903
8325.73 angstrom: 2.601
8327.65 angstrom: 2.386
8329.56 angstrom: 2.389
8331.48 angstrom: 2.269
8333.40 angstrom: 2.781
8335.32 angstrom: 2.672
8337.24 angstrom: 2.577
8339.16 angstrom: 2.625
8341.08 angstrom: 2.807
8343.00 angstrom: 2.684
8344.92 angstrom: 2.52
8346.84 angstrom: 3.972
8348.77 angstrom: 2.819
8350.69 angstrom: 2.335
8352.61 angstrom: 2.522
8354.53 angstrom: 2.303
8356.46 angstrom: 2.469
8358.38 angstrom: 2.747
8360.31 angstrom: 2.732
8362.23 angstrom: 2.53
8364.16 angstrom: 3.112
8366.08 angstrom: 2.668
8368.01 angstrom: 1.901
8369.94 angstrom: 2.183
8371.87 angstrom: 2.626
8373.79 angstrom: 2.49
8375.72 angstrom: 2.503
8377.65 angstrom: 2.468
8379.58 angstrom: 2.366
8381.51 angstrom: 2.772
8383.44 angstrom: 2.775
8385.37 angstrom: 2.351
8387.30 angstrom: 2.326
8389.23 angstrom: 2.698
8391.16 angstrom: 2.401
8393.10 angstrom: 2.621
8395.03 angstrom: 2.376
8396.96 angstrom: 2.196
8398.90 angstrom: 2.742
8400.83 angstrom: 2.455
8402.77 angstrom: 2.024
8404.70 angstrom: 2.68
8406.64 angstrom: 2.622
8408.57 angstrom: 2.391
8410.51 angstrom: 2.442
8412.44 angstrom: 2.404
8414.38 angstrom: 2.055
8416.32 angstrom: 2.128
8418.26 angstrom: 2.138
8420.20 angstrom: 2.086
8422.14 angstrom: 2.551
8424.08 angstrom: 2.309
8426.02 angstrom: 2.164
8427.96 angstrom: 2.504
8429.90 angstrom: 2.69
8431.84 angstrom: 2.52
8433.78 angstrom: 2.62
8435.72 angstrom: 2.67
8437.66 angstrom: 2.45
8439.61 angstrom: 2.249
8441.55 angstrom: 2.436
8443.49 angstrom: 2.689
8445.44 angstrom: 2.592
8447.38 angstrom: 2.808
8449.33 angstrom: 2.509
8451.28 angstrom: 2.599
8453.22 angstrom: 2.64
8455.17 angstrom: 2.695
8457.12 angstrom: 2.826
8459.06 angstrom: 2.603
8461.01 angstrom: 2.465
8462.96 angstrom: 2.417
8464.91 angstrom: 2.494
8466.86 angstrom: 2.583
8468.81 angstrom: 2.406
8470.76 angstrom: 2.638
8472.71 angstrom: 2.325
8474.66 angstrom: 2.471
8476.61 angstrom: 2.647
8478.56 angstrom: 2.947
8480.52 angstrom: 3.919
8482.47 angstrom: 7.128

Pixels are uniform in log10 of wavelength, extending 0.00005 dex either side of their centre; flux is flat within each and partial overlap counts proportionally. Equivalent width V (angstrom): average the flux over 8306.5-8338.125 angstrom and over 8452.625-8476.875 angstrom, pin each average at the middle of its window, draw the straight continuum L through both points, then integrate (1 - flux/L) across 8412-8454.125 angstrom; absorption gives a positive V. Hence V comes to 8.01 angstrom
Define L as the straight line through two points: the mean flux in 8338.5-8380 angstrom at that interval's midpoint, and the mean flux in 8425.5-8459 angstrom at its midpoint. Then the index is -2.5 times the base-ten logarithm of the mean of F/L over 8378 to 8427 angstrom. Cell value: 0.08 mag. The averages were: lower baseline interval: 2.61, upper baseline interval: 2.58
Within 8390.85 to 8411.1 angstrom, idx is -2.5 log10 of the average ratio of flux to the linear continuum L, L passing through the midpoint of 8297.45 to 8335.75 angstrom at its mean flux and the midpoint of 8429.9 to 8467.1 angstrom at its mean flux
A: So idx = 0.30 mag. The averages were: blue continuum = 4.43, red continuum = 2.57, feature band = 2.45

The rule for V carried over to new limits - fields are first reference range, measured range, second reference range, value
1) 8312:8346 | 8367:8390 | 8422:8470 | 7.72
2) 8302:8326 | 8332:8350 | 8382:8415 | 6.78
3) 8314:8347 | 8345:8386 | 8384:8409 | 8.89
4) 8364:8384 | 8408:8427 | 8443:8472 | 2.13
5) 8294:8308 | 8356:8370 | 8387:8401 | 0.34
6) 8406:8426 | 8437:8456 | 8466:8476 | -1.28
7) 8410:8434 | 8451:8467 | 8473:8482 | 1.69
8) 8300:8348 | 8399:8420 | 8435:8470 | 5.05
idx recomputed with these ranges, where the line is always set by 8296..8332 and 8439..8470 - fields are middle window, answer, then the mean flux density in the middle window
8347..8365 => 0.426 mag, 2.68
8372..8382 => 0.407 mag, 2.52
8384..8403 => 0.369 mag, 2.44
